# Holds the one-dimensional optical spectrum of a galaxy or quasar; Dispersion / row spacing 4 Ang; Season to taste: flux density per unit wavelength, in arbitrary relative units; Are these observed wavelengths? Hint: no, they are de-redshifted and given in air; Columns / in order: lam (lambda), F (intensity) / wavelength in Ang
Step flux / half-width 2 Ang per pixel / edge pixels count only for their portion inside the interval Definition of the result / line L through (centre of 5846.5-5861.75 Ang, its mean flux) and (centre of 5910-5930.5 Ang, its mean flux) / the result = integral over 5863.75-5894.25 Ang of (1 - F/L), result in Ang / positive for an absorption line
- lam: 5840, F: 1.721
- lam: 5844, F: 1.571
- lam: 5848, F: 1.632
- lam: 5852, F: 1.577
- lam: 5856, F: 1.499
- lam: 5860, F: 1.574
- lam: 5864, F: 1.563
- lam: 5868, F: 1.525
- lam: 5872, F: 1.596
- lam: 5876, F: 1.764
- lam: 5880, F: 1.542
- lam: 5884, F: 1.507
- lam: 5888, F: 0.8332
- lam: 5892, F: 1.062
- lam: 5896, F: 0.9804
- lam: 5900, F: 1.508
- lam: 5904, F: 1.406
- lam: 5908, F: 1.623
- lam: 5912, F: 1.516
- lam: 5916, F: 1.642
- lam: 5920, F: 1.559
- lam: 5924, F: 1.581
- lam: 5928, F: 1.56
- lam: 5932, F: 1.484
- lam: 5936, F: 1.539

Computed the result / 3.0 Ang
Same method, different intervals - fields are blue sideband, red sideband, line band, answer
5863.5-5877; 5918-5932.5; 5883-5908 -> 5.4 Ang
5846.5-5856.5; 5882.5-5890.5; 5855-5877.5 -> -3.3 Ang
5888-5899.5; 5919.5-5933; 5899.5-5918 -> -3.8 Ang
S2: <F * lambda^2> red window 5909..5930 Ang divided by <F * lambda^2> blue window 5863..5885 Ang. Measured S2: 1.01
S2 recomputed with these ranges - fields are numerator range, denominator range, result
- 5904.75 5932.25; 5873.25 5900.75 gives 1.21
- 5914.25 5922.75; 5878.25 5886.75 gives 1.11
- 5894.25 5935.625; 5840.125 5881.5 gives 0.95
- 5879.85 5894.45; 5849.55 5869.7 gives 0.77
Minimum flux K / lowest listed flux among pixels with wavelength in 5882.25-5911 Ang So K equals 0.8332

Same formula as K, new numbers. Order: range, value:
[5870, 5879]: 1.596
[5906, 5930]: 1.516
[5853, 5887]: 1.499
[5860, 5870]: 1.525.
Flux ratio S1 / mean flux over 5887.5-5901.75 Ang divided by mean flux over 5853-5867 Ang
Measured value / 0.72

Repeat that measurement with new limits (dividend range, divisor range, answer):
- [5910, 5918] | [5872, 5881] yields 0.96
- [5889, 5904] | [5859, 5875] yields 0.75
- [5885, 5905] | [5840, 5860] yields 0.73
